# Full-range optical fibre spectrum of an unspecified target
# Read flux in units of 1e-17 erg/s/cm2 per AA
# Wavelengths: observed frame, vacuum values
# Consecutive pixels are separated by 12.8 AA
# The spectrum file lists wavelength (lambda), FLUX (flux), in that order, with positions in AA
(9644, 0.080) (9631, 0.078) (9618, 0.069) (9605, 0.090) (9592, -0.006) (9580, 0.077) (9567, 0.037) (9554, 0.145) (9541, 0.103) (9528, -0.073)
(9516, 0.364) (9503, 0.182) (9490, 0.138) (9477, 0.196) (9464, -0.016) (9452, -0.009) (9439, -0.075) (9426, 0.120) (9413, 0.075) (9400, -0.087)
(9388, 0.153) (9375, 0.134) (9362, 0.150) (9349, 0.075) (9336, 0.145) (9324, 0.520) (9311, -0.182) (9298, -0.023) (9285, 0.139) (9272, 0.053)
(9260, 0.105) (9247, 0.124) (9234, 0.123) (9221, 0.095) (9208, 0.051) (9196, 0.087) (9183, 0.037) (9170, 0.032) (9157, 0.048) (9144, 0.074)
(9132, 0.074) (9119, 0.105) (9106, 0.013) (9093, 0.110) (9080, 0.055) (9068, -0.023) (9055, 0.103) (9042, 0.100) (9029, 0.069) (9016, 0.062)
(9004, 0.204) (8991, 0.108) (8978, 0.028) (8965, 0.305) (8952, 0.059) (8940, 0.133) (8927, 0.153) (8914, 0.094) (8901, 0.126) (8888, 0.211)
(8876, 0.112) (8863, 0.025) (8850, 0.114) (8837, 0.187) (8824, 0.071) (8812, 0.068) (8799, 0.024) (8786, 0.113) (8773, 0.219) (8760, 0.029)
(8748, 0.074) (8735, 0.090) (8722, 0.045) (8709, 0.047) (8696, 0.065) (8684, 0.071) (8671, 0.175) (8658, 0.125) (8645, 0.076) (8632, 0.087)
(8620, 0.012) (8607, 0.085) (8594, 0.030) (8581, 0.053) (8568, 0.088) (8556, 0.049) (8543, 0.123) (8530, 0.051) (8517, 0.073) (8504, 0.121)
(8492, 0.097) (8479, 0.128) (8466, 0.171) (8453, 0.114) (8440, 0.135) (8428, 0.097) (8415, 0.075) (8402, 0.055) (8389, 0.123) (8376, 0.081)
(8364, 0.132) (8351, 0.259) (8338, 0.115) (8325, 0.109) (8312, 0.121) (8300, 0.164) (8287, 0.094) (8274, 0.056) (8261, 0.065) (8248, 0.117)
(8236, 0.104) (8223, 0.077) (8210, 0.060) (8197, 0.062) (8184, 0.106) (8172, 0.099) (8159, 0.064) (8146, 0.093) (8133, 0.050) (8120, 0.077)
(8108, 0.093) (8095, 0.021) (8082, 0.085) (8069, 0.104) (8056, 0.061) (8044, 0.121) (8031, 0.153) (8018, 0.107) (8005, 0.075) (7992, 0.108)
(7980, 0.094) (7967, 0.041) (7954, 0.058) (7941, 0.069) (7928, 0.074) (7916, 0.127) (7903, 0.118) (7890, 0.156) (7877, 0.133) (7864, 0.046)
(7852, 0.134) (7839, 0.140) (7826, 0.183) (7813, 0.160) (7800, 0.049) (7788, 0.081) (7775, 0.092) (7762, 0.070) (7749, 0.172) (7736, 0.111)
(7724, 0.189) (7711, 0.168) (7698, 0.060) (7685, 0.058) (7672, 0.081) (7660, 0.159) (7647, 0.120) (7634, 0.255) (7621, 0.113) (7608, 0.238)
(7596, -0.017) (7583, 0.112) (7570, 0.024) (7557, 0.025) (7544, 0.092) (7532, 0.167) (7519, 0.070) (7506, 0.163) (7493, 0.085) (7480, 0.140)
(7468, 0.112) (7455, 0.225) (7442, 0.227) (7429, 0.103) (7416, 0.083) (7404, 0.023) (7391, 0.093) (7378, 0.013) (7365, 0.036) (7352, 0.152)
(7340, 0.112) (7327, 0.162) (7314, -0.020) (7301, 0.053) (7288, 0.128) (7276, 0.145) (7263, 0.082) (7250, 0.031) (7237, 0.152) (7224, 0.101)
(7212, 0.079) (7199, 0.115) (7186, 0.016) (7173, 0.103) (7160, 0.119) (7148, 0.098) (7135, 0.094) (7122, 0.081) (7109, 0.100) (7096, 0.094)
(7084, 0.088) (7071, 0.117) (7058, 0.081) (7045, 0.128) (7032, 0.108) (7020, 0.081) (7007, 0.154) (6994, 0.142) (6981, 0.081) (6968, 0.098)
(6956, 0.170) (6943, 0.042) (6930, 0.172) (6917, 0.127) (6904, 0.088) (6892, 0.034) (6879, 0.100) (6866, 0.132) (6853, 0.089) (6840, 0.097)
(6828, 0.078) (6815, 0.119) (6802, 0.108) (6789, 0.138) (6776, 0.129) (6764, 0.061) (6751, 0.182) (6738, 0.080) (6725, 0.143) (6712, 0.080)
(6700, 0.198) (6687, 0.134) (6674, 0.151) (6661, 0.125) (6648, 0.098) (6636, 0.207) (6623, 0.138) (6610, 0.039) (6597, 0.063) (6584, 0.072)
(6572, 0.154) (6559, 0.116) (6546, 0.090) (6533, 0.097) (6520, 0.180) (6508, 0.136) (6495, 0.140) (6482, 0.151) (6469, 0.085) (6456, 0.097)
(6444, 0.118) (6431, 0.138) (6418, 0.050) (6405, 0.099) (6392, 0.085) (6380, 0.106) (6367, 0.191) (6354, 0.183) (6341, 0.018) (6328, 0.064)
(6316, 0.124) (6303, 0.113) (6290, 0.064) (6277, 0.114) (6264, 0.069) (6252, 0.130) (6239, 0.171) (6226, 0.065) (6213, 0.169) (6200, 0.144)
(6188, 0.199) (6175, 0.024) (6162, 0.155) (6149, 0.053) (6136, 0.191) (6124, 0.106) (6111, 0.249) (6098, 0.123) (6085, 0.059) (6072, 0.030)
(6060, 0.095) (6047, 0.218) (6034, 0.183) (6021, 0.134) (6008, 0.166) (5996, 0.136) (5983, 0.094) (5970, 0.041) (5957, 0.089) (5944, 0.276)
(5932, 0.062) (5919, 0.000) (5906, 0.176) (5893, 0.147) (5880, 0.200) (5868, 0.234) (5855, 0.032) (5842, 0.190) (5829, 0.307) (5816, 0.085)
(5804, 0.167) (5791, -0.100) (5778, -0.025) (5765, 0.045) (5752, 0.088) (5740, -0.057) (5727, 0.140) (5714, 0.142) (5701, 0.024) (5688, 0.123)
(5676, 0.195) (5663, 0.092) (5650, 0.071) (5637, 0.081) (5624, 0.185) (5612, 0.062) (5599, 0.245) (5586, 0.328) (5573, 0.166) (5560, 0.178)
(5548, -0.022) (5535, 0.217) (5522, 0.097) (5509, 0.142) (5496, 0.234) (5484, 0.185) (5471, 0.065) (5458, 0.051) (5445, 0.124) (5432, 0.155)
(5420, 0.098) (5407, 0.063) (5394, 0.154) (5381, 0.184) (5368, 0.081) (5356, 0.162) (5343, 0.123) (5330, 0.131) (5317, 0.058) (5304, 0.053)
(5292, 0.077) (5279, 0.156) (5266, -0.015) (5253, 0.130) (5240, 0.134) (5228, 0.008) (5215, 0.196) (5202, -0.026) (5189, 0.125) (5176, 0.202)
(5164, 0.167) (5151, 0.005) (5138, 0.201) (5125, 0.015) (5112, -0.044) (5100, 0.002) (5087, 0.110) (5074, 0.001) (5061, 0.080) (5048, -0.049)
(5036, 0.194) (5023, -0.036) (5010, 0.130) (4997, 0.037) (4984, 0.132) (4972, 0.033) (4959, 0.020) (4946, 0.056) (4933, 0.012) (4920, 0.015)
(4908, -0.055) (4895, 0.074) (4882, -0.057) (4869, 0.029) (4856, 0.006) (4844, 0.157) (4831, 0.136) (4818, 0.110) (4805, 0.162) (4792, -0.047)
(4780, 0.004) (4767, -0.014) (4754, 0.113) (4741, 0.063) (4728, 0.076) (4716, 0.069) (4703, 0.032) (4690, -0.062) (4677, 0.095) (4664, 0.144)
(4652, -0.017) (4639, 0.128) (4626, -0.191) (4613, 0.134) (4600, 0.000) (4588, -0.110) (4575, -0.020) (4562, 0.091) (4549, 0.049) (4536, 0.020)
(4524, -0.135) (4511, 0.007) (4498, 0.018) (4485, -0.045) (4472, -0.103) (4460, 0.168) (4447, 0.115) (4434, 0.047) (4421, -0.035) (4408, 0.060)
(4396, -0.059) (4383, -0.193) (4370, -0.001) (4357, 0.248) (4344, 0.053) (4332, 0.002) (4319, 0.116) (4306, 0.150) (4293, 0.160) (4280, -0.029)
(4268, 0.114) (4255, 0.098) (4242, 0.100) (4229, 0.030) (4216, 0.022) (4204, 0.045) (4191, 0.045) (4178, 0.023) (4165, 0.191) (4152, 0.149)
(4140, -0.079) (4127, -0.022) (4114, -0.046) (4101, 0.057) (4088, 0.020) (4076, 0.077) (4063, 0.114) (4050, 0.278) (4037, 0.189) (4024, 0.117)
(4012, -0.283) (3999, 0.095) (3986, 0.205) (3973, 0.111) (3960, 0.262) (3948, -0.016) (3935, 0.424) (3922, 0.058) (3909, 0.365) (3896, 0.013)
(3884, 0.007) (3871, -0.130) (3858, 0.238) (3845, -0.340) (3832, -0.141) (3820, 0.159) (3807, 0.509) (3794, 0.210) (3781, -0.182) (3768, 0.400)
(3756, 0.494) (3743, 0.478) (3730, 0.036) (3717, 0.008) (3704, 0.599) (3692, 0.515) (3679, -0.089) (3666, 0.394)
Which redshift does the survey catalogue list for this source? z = 0.996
